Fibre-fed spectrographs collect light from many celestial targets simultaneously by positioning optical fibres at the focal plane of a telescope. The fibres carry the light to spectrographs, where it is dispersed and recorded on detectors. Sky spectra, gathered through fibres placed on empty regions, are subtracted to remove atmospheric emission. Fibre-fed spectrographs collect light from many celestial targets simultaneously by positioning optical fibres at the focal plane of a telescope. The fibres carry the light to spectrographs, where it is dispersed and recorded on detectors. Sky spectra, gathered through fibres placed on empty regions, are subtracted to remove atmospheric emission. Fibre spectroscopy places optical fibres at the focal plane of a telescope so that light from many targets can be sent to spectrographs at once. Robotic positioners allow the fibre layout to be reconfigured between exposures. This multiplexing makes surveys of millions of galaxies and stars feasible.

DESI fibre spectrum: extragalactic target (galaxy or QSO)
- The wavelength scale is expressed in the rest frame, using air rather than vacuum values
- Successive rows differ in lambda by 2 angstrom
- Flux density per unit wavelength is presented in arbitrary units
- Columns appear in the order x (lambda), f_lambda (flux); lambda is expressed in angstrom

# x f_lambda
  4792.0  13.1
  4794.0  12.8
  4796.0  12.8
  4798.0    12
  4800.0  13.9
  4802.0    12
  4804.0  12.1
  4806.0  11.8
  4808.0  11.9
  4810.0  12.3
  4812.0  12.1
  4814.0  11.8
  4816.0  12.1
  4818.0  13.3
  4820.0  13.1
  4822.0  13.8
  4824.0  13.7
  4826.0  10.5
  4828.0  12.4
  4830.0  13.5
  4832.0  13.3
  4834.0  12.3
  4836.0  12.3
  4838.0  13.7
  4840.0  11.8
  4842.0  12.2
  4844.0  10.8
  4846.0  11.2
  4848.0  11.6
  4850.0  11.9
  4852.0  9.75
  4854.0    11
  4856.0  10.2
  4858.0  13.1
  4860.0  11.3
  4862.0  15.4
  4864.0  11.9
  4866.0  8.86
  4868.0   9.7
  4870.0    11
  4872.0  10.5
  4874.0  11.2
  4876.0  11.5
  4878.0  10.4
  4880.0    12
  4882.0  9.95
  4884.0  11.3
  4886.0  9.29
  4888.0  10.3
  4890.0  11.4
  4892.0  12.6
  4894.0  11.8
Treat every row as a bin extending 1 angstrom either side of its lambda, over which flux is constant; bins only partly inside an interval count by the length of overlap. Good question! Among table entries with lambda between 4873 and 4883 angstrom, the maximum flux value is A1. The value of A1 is 12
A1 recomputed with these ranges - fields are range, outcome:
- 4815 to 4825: 13.8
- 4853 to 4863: 15.4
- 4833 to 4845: 13.7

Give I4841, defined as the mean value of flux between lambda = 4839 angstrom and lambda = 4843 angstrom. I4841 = 12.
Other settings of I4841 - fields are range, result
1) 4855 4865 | 12.4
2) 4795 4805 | 12.6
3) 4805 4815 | 12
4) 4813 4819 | 12.4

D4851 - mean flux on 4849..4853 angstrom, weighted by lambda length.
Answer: 10.8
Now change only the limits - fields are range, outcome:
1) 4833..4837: 12.3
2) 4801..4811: 12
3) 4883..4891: 10.6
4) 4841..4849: 11.5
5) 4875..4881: 11.3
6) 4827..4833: 13.1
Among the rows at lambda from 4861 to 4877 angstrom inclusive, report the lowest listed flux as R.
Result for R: 8.86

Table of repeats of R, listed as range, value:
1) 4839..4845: 10.8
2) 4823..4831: 10.5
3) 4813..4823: 11.8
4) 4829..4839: 12.3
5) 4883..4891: 9.29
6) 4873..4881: 10.4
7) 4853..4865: 10.2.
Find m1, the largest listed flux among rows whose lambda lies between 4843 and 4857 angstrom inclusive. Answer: 11.9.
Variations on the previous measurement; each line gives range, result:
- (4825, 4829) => 12.4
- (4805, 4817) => 12.3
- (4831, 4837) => 13.3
